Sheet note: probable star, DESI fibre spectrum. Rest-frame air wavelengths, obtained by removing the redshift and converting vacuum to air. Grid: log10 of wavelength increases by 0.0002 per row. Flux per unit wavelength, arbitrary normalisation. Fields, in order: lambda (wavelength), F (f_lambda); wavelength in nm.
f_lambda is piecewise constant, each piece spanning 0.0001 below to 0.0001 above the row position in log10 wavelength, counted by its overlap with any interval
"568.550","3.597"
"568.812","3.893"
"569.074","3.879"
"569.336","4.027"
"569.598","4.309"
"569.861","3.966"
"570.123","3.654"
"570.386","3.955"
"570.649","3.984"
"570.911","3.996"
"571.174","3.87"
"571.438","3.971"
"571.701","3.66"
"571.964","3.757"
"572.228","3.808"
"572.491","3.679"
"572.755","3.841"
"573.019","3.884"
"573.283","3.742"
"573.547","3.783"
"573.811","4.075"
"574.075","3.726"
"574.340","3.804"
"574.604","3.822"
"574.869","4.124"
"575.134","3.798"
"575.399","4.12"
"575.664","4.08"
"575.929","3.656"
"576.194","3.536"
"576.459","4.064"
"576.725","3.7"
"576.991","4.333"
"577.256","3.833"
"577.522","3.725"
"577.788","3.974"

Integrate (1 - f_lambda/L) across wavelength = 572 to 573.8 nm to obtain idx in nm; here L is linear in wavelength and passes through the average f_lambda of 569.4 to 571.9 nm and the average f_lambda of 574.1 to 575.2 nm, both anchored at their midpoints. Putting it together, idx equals 0.04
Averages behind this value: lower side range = 3.93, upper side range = 3.87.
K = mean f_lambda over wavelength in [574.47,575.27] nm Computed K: 3.91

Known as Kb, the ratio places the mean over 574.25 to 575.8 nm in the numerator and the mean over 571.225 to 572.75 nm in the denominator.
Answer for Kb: 1.05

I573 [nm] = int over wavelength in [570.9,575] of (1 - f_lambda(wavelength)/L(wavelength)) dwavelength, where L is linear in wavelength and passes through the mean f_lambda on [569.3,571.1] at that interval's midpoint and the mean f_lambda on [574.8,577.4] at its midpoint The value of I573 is 0.113 nm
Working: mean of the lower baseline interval 3.98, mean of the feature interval 3.84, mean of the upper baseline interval 3.92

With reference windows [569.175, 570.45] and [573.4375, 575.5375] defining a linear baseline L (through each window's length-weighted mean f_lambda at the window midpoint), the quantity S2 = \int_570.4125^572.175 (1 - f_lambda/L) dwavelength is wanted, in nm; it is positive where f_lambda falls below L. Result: 0.04 nm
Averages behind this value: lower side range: 3.98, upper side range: 3.91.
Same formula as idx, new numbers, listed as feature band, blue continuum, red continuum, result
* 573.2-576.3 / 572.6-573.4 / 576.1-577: -0.02 nm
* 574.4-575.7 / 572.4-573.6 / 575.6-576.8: -0.06 nm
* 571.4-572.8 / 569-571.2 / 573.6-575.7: 0.06 nm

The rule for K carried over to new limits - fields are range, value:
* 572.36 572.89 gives 3.76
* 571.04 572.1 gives 3.81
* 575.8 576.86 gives 3.74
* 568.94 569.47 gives 3.96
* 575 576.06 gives 3.91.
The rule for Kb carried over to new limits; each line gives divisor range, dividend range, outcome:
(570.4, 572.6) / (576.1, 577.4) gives 1.01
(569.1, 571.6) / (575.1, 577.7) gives 0.98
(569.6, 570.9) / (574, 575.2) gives 0.98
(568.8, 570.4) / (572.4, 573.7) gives 0.96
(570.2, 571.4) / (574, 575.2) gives 0.98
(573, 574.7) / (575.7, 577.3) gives 1.01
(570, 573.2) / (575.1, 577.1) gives 1.02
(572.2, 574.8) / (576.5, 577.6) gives 1.02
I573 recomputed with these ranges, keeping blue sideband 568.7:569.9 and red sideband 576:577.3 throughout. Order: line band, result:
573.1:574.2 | 0.03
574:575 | 0.01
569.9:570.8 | 0.03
